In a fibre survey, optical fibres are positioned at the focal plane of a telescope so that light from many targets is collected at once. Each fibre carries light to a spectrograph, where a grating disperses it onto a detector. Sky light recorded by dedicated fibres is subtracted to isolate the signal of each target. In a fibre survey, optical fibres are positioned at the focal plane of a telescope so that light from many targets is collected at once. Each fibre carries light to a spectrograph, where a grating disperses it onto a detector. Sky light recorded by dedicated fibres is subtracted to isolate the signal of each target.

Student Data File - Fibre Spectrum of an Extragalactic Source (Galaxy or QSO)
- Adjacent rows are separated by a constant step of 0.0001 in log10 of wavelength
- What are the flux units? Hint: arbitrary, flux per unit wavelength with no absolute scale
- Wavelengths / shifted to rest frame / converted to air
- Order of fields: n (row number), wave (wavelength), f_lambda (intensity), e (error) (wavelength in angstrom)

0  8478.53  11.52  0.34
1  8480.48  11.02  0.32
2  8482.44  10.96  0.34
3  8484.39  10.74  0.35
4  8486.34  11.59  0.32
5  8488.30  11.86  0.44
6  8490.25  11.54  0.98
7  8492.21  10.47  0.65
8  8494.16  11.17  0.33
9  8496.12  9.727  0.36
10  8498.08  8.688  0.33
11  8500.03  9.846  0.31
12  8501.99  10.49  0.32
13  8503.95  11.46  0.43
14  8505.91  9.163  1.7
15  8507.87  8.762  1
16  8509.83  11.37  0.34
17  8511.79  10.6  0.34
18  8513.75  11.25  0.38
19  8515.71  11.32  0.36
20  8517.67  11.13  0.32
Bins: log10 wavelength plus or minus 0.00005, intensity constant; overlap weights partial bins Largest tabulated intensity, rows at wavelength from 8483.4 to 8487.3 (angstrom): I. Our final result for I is 11.59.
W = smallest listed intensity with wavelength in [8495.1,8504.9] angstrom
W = 8.688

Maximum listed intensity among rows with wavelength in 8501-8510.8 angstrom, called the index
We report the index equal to 11.46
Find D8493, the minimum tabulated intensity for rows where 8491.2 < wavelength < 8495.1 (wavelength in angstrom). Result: 10.47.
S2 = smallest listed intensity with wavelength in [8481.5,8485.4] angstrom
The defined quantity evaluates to 10.74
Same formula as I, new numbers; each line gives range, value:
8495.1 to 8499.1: 9.727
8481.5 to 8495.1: 11.86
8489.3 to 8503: 11.54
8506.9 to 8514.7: 11.37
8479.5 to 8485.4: 11.02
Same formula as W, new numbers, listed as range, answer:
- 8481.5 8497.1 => 9.727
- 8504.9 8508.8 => 8.762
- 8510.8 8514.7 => 10.6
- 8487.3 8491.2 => 11.54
